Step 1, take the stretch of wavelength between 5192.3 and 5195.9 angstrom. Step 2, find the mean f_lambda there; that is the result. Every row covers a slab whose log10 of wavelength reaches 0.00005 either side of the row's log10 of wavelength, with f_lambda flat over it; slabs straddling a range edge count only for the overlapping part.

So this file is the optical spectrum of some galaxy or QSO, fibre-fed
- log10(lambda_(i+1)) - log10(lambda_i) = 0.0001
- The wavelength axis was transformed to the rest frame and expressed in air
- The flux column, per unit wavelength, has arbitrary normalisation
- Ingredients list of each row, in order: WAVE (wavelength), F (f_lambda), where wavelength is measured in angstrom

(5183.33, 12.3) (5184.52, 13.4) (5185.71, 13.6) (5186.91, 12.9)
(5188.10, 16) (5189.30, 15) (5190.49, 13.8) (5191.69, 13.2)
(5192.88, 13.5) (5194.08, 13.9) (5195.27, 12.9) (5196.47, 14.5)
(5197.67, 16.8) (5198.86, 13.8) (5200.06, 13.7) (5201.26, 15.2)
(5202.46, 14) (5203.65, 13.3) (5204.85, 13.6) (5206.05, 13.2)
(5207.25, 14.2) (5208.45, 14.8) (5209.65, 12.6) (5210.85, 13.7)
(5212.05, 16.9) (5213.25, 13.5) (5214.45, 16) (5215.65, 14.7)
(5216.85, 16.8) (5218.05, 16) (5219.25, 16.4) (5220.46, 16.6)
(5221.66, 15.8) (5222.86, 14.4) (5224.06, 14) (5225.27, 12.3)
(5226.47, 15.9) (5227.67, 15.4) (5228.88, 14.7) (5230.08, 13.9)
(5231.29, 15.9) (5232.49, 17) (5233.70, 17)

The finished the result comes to 13.4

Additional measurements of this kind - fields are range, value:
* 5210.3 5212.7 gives 15.3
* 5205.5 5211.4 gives 13.7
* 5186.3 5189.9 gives 14.6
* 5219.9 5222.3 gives 16.2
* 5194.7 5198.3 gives 14.7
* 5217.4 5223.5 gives 15.8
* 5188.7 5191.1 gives 14.4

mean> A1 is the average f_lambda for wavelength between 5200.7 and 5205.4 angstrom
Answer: 14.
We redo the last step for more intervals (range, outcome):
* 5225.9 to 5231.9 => 15.2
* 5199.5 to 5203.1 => 14.3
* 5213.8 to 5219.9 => 16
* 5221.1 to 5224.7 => 14.7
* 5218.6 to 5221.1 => 16.5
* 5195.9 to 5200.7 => 14.7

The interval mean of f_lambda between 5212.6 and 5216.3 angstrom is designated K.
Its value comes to 14.8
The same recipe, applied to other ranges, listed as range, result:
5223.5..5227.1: 14.1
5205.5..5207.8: 13.7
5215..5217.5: 15.8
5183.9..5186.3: 13.5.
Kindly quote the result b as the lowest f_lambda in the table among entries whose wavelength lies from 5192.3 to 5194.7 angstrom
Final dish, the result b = 13.5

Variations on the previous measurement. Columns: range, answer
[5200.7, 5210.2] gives 12.6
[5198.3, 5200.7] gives 13.7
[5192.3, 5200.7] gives 12.9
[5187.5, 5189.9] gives 15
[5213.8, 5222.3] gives 14.7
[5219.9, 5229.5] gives 12.3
